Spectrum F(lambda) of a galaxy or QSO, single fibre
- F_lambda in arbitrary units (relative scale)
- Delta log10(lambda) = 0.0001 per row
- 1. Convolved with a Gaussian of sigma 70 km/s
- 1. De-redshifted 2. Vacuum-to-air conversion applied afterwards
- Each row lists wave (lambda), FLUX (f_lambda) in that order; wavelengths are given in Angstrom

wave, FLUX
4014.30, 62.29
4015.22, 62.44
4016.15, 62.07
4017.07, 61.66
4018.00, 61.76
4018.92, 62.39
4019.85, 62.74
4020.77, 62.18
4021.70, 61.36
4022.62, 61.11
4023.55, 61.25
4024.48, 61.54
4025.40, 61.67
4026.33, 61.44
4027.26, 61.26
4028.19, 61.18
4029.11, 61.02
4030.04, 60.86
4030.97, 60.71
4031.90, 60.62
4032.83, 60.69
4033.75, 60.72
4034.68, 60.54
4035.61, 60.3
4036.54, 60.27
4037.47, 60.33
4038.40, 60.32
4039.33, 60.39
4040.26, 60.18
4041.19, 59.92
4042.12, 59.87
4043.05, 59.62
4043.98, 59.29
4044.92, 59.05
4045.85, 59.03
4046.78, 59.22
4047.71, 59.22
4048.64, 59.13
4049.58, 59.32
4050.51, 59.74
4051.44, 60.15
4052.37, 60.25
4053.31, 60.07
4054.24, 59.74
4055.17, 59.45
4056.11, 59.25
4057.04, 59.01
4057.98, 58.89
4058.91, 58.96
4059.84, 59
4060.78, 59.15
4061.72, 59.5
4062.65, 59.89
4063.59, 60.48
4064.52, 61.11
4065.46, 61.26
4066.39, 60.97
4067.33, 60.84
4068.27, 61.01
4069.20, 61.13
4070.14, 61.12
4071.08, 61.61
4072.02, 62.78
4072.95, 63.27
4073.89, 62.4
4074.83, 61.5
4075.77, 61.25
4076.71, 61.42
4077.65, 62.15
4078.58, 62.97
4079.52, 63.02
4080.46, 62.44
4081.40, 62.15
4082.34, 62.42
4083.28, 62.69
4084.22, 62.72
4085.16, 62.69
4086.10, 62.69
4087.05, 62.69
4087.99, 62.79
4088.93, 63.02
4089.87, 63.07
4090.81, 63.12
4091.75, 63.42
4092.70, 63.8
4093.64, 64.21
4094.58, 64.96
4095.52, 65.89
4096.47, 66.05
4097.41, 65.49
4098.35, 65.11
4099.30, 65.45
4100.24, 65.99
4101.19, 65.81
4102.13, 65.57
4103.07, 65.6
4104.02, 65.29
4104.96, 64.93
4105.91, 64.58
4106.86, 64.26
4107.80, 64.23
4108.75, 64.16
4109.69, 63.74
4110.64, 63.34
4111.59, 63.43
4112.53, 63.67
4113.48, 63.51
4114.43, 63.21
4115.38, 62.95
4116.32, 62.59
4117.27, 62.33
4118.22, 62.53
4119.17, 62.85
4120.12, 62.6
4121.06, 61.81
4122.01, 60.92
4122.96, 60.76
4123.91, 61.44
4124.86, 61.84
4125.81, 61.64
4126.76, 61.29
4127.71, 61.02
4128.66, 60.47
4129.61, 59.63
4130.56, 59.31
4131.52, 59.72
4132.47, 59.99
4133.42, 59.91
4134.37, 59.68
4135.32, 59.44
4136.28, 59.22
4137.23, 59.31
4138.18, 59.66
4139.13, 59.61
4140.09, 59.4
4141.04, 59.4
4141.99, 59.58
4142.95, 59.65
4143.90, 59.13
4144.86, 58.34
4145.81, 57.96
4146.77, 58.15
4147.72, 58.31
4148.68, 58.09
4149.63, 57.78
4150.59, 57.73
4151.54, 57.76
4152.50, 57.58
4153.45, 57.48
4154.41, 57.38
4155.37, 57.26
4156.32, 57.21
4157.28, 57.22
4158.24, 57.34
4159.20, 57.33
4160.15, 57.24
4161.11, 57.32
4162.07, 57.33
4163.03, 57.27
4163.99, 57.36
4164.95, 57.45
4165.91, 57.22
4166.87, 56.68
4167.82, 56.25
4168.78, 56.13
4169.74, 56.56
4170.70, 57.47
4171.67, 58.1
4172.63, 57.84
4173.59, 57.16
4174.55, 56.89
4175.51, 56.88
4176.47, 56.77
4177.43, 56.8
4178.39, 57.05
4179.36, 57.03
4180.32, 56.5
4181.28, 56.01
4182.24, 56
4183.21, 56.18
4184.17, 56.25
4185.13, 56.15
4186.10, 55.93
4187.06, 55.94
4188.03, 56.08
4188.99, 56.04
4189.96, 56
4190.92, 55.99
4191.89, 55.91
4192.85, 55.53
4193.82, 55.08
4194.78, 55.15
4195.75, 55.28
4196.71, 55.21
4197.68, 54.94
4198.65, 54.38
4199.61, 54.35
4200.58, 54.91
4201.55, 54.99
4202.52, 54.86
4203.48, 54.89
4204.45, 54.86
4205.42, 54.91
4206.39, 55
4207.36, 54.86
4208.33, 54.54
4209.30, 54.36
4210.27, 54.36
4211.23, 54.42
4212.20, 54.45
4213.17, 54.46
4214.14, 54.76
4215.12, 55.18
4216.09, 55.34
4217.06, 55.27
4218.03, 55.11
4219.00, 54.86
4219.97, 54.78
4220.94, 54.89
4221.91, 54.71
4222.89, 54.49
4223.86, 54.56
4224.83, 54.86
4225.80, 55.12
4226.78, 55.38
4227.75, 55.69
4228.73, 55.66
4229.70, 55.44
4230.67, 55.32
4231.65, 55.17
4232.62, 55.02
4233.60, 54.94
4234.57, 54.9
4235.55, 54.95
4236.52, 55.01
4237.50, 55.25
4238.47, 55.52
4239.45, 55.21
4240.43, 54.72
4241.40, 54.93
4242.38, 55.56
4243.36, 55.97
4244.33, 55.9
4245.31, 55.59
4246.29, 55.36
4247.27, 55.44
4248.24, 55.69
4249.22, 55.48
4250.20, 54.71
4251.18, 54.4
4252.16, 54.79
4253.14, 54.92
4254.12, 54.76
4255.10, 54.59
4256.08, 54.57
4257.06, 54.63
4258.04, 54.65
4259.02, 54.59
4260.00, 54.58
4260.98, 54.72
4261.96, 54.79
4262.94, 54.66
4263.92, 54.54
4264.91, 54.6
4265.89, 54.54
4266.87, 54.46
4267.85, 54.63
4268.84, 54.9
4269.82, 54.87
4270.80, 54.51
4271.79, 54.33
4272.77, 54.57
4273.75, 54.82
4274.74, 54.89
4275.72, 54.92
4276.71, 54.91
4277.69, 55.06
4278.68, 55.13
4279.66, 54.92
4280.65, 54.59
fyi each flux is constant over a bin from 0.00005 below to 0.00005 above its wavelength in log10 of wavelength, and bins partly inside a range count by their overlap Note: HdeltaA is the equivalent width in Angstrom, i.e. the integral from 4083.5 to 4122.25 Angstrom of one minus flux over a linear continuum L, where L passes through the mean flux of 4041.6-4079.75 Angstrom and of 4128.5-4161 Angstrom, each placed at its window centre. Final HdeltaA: -2.8 Angstrom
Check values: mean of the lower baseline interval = 60.4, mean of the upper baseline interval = 58.6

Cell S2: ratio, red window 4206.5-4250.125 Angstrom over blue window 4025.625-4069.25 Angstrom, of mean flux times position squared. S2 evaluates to 1.00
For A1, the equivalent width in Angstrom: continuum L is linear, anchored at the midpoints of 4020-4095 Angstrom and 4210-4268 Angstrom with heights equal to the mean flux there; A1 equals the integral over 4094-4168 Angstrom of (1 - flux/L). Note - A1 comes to -2.7 Angstrom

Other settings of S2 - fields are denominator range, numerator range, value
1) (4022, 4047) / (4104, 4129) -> 1.08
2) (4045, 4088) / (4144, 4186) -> 0.98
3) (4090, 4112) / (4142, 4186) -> 0.91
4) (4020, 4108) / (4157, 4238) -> 0.96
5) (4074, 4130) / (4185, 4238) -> 0.92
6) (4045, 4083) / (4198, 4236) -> 0.97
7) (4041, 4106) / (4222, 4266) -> 0.96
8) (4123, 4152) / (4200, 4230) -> 0.96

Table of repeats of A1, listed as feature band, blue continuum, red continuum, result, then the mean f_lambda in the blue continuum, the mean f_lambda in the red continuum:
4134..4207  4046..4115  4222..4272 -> 1.7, 62.3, 55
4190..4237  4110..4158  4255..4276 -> 1.5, 60.1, 54.7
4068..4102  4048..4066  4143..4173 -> -2.4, 59.7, 57.5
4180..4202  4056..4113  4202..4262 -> 0.6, 62.7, 55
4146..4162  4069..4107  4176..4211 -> 0.3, 63.5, 55.5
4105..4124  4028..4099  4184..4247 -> -1.2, 61.3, 55.2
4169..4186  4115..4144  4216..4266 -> 0.4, 60.7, 55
